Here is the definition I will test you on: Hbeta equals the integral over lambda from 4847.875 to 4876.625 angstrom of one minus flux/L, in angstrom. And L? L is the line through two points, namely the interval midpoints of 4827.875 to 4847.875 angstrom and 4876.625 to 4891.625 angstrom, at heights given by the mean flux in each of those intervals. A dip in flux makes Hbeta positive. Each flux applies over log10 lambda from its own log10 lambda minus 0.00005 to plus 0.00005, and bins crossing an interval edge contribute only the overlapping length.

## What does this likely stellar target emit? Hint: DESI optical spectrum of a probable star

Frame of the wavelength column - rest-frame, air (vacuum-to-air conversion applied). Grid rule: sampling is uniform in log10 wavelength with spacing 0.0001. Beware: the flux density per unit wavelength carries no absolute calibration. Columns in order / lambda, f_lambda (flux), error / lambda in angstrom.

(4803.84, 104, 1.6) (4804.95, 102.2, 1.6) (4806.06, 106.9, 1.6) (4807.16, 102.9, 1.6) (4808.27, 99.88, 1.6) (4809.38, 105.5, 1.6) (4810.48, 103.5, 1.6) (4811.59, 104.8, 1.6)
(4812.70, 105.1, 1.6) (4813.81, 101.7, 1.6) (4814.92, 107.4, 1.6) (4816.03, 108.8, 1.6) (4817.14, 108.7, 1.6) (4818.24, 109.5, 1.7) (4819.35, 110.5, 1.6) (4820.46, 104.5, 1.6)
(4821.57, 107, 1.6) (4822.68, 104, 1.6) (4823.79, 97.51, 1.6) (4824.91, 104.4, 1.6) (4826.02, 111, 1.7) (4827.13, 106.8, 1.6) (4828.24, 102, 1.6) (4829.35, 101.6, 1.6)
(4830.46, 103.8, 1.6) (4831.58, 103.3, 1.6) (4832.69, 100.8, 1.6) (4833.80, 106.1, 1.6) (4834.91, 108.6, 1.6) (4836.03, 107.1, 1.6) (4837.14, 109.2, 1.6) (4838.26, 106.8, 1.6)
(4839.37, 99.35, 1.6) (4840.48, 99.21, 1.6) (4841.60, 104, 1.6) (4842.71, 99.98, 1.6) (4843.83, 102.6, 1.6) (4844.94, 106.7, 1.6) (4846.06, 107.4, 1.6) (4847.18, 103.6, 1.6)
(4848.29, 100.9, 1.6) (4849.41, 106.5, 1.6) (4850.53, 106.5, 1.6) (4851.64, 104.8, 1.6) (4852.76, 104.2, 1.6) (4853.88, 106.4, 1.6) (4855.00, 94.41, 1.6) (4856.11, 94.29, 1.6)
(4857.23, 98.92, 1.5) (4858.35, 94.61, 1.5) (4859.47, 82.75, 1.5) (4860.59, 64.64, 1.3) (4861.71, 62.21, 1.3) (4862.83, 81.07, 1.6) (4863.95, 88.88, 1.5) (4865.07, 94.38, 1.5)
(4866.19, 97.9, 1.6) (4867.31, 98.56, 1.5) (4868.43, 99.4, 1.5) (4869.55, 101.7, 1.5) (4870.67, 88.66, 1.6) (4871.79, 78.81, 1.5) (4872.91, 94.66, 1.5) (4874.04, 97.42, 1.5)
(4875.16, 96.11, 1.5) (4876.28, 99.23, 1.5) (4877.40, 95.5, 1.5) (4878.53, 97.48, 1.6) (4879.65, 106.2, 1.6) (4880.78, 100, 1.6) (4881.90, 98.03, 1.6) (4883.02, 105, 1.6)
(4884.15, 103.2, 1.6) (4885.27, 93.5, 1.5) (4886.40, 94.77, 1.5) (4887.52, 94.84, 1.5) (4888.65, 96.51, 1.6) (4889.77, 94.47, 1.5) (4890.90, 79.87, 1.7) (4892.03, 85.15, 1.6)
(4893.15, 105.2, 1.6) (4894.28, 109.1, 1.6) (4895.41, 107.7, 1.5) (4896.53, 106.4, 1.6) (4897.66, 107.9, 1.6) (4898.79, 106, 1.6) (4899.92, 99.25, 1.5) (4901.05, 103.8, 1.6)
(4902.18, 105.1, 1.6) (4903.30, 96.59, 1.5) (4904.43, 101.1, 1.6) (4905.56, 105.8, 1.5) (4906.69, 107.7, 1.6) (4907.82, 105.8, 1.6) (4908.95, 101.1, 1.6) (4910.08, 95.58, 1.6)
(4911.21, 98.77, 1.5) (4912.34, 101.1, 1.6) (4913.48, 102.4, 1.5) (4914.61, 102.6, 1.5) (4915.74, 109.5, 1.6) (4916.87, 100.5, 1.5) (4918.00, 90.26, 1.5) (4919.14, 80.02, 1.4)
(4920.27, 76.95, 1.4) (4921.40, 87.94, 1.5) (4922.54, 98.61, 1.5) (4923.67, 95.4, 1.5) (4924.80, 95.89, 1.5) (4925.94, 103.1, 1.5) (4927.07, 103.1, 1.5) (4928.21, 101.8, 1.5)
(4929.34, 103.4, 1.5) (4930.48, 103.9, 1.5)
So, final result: 1.9 angstrom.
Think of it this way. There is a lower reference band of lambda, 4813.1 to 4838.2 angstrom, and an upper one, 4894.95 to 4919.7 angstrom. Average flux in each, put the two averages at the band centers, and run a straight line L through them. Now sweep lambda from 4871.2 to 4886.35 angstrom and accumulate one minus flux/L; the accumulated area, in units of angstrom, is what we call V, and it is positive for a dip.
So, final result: 0.8 angstrom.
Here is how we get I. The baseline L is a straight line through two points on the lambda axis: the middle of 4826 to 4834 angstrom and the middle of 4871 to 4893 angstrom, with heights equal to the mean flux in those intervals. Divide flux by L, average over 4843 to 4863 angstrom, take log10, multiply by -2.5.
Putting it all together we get 0.05 mag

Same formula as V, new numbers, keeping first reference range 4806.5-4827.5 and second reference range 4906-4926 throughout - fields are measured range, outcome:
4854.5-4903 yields 2.3 angstrom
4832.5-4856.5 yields -0.1 angstrom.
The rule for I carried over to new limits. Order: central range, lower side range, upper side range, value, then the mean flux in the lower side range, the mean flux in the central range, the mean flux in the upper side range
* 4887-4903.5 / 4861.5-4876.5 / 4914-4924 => -0.08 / 91.9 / 100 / 93.6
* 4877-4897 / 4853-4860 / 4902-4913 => 0.01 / 95.7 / 98.5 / 102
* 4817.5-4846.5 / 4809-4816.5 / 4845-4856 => 0.00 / 105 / 105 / 104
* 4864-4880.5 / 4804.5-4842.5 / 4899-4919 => 0.07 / 105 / 96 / 101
